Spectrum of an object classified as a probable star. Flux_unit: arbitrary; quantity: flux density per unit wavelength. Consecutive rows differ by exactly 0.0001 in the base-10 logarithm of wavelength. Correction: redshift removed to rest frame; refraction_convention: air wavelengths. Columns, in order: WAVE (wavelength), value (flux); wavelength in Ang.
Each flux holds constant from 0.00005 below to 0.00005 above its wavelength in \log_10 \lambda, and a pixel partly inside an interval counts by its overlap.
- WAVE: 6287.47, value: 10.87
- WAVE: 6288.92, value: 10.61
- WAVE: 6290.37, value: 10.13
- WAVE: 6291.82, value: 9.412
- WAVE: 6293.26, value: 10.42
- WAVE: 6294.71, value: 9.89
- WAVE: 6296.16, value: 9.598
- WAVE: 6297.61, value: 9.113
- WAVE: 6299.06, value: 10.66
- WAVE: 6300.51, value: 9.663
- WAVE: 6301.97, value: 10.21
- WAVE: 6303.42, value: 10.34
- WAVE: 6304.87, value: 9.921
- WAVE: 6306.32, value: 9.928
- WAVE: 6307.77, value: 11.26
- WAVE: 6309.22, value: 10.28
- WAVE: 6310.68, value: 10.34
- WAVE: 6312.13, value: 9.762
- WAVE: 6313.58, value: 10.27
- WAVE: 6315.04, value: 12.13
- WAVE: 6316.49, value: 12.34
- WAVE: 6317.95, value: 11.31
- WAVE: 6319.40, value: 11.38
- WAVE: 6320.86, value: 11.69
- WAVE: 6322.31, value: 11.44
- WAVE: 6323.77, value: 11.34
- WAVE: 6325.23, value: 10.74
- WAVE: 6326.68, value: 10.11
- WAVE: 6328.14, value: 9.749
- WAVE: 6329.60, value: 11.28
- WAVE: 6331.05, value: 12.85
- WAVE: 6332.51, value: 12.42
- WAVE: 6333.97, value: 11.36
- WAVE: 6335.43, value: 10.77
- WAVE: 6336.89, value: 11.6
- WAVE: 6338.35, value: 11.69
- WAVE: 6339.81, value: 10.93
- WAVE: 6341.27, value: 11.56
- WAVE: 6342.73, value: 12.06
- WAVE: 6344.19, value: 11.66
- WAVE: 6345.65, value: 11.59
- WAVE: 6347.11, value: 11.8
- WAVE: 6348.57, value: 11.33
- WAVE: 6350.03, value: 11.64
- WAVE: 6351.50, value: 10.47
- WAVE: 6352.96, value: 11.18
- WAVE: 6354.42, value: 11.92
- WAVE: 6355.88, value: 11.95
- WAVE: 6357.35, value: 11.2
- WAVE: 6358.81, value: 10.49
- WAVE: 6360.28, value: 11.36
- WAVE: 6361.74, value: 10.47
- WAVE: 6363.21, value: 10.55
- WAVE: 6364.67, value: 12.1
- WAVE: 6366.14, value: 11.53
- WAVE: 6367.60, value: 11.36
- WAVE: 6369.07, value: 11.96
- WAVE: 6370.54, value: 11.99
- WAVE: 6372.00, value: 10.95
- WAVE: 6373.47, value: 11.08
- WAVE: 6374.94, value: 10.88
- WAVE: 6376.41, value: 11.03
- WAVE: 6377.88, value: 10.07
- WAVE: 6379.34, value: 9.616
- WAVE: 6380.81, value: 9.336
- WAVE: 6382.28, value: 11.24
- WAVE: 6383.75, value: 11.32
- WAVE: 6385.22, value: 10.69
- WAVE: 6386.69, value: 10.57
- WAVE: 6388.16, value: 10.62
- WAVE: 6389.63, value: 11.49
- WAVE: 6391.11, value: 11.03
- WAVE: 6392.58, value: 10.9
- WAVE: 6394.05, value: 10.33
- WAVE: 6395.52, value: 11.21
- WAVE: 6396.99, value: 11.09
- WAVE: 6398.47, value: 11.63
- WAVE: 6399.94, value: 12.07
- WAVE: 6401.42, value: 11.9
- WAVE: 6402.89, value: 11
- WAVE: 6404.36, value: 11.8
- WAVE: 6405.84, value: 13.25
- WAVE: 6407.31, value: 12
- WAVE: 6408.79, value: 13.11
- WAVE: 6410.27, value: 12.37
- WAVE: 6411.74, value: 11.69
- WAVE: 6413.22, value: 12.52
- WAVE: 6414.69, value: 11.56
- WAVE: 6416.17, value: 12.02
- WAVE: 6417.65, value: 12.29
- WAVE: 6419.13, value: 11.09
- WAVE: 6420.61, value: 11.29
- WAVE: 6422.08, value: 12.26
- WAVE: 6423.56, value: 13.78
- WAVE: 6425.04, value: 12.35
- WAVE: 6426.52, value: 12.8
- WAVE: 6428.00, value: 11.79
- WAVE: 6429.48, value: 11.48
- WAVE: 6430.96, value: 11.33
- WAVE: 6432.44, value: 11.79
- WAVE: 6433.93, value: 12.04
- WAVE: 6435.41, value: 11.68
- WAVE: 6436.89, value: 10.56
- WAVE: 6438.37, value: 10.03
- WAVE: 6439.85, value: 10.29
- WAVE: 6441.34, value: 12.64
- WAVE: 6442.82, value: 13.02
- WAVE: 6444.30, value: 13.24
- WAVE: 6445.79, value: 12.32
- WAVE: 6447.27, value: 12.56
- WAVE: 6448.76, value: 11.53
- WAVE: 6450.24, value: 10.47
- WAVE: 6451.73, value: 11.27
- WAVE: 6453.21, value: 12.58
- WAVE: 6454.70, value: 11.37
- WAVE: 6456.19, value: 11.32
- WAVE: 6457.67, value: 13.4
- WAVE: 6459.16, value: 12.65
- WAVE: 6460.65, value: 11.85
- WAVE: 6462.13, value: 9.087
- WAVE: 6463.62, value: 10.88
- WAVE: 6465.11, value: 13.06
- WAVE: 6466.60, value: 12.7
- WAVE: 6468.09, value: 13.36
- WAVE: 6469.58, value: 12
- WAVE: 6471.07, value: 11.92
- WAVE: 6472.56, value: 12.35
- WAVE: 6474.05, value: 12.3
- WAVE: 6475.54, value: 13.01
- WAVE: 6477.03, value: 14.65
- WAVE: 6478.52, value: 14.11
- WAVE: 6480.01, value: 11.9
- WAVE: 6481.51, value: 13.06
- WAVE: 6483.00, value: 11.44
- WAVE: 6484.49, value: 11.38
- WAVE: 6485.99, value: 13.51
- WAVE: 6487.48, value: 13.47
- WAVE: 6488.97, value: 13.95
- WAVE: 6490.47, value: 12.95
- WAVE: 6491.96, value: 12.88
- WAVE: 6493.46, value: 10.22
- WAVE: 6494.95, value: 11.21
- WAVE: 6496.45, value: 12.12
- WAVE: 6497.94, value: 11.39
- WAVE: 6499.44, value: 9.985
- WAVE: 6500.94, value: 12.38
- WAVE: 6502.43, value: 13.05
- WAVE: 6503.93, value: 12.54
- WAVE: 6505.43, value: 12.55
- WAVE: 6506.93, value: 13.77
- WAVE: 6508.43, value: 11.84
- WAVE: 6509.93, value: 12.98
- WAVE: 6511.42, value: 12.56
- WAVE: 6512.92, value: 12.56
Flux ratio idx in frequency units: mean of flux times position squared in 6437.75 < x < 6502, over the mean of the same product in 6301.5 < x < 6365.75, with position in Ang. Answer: 1.14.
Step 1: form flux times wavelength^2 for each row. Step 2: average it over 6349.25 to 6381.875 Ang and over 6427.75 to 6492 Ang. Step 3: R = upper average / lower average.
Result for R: 1.1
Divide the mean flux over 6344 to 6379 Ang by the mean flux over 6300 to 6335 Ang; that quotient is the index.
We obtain 1.03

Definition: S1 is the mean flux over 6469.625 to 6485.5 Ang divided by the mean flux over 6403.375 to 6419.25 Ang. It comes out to 1.0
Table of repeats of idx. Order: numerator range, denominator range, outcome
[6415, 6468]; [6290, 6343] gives 1.14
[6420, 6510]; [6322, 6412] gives 1.11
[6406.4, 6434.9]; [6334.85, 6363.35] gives 1.09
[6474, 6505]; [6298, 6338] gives 1.20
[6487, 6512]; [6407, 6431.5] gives 1.04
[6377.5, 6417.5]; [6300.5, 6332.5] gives 1.07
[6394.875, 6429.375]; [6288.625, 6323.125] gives 1.18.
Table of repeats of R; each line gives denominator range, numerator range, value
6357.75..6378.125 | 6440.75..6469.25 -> 1.11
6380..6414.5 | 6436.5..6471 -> 1.05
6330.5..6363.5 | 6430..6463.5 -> 1.05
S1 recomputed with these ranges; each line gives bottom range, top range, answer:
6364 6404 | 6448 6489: 1.11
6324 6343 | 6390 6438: 1.04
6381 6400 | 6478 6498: 1.13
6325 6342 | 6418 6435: 1.06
